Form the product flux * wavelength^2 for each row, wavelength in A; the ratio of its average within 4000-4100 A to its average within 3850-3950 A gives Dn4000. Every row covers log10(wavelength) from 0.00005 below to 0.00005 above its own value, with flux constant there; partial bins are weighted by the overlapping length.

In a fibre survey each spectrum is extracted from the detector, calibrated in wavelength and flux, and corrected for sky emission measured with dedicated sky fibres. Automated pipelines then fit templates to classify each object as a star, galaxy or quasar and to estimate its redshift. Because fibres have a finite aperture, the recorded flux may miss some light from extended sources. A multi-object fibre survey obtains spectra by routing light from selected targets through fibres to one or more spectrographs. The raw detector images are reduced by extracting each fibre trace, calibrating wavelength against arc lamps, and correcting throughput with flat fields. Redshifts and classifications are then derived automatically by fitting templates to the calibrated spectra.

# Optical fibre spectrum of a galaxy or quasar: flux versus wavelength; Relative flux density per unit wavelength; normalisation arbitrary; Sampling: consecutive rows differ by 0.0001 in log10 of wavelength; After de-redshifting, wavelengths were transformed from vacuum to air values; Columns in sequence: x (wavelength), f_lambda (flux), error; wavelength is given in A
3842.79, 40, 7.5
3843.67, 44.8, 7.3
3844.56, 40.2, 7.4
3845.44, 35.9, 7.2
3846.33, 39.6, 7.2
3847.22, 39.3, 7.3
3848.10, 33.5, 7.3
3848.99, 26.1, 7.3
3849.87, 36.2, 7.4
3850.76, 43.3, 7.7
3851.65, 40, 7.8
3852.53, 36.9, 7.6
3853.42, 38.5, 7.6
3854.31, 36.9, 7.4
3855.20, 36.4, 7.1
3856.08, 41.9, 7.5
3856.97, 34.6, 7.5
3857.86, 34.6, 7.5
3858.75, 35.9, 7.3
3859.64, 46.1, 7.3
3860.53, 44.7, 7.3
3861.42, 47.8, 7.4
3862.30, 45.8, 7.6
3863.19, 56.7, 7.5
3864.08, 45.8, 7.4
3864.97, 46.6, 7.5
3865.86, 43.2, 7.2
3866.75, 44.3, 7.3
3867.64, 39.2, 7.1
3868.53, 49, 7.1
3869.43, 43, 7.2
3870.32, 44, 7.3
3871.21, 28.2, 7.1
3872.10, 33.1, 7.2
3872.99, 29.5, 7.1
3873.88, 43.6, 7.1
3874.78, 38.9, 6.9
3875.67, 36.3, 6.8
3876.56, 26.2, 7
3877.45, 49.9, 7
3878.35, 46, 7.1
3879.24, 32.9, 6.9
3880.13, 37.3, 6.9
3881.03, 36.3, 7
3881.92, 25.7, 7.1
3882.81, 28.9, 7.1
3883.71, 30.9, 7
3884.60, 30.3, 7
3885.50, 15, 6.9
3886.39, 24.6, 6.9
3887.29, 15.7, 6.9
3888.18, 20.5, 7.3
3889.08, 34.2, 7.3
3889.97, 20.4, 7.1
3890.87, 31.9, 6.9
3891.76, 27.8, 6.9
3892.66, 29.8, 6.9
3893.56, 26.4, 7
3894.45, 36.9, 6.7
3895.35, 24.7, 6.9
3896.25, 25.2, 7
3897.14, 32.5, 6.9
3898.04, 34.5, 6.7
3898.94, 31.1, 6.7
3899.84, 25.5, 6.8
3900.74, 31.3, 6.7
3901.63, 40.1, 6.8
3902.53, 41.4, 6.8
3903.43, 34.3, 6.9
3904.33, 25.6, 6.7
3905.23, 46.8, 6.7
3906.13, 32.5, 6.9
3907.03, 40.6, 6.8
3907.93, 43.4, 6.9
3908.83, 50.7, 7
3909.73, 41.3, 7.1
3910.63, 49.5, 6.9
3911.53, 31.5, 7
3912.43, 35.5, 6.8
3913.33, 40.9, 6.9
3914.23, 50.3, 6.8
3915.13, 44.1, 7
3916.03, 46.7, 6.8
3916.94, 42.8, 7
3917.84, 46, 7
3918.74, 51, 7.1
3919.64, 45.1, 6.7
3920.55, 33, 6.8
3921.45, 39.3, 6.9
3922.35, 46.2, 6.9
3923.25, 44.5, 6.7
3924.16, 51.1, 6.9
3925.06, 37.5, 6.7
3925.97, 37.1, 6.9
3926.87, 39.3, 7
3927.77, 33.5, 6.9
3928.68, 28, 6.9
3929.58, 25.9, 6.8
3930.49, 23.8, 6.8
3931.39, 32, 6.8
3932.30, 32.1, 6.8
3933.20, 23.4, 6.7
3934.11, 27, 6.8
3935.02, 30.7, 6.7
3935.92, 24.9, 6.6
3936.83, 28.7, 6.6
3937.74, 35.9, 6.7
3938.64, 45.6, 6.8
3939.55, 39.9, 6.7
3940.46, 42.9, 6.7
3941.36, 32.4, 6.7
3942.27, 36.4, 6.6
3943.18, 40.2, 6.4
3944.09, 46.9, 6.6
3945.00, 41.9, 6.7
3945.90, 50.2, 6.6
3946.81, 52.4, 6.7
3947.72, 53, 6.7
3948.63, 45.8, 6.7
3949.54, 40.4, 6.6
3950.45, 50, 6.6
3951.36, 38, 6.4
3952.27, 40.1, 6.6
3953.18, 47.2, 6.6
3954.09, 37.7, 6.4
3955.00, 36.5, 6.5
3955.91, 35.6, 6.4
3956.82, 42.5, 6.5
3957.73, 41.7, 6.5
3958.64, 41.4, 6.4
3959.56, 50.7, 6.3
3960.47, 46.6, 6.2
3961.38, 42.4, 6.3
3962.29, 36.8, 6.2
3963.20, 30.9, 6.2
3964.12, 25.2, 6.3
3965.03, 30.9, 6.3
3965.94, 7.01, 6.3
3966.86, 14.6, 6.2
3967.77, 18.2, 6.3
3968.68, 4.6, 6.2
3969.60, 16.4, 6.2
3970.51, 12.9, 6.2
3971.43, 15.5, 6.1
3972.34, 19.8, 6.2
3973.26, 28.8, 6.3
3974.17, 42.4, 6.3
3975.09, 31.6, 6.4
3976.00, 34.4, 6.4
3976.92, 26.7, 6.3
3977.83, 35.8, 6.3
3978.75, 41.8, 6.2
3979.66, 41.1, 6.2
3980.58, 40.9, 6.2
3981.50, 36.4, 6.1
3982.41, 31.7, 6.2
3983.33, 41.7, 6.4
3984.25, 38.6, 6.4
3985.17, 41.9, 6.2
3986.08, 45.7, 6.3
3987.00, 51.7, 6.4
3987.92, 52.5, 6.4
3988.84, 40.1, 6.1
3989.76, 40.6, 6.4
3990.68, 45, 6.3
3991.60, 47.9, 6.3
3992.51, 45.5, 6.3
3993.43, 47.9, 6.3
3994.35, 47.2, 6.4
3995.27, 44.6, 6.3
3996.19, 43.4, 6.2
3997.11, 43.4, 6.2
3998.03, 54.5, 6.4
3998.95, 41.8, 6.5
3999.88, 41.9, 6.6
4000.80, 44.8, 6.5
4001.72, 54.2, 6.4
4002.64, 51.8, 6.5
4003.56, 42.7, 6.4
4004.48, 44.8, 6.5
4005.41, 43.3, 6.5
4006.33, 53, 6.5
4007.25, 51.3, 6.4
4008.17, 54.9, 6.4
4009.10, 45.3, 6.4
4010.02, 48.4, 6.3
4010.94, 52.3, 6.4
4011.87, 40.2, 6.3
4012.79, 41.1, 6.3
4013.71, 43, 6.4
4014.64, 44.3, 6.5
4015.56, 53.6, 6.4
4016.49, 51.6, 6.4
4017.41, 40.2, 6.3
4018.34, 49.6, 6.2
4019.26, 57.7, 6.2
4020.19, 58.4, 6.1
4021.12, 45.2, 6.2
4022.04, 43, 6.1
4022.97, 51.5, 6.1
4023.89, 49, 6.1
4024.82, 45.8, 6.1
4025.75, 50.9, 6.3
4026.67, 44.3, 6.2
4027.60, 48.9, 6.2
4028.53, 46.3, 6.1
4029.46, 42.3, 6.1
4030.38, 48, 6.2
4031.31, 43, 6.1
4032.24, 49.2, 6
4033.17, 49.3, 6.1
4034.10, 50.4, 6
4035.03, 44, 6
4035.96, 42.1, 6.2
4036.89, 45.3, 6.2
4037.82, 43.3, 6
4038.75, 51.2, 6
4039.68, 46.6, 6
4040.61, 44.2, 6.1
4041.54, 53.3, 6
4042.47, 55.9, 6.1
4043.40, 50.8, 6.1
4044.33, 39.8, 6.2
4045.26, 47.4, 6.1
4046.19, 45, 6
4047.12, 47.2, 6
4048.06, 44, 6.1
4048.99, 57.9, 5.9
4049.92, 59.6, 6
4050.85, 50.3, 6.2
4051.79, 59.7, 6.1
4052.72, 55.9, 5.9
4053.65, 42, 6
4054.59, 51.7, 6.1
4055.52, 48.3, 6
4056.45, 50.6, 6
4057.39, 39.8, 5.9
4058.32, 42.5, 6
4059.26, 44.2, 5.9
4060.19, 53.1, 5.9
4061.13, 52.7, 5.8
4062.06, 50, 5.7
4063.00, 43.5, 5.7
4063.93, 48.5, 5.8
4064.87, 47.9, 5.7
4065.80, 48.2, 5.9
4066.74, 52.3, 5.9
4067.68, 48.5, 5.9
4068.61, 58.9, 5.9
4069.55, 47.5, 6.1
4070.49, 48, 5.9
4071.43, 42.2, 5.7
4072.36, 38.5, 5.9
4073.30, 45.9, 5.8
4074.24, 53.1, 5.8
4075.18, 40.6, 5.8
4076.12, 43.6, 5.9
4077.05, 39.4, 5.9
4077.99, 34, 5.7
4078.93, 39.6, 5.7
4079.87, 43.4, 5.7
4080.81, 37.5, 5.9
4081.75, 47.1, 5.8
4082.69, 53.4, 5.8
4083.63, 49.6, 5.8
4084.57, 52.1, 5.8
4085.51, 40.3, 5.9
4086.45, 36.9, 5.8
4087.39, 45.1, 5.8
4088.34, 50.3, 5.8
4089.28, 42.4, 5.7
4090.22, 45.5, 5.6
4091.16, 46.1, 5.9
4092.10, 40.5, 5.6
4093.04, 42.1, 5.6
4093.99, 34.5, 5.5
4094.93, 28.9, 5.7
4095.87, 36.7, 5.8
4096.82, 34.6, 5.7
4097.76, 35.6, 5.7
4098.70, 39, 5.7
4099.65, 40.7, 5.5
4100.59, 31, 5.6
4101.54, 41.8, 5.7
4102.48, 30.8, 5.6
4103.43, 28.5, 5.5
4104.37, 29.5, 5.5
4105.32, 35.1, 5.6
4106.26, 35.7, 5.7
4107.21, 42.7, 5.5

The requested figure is 1.3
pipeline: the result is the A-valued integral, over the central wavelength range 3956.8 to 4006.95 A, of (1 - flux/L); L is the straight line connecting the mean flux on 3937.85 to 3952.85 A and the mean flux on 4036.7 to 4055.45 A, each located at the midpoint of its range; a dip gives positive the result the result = 8.7 A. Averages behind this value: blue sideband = 43.4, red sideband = 49.6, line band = 37.8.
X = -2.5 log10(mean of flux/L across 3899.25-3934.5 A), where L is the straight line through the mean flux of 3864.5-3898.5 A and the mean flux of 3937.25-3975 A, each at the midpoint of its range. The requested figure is -0.12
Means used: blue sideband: 33.2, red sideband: 35.5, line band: 38.2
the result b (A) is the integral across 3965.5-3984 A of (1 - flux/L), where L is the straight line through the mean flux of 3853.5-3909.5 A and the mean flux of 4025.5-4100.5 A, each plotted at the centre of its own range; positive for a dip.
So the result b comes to 6.2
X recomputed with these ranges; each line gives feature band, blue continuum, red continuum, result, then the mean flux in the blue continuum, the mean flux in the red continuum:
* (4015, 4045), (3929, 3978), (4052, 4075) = -0.099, 34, 48.1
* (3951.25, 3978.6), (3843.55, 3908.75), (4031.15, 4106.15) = 0.271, 35.9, 44.8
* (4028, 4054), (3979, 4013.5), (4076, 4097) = -0.113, 45.2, 42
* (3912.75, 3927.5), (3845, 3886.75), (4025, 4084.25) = -0.069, 37.9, 47.3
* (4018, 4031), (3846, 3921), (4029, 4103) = -0.121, 37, 45.4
